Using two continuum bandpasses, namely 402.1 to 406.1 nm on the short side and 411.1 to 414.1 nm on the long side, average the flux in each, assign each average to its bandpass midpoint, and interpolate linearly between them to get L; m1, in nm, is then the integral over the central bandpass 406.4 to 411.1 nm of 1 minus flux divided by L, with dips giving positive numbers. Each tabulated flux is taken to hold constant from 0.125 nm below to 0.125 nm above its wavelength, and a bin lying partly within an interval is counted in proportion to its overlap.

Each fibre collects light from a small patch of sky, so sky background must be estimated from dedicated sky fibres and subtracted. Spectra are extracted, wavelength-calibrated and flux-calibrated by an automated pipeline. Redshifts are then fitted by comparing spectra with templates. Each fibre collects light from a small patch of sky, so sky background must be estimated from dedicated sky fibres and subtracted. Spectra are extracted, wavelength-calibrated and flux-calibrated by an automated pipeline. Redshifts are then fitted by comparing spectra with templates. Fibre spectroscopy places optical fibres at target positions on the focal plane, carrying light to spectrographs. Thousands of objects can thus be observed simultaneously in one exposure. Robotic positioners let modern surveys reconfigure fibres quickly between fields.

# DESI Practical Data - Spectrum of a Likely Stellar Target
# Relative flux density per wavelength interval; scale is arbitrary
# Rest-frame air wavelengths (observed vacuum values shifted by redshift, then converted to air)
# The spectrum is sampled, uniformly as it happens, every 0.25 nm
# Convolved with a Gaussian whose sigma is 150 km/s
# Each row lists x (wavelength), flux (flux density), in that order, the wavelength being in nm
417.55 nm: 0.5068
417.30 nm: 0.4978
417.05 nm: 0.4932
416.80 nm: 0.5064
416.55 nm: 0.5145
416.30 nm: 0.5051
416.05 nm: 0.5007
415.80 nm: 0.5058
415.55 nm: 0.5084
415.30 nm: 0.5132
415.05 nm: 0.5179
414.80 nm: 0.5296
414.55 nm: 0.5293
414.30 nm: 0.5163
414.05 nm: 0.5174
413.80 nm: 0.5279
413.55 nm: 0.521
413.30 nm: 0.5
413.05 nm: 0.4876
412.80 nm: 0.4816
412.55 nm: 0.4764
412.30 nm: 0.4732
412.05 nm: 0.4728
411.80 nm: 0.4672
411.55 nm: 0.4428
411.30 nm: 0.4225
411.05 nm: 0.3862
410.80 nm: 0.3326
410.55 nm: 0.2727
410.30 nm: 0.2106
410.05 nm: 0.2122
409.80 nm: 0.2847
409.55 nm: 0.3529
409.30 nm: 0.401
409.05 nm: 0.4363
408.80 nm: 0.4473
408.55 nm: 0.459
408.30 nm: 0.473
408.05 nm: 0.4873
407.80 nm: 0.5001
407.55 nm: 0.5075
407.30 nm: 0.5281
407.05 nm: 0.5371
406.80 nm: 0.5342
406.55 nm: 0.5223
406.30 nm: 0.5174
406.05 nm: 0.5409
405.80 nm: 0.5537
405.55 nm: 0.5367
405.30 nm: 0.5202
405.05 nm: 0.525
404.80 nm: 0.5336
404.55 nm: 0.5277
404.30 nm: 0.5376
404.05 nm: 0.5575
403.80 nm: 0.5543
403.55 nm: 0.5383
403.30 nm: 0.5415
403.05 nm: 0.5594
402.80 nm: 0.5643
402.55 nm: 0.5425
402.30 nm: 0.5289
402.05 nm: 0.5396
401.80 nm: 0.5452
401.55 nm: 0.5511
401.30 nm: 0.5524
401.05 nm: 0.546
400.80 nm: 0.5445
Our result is 0.86 nm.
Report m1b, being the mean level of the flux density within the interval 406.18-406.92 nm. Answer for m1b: 0.525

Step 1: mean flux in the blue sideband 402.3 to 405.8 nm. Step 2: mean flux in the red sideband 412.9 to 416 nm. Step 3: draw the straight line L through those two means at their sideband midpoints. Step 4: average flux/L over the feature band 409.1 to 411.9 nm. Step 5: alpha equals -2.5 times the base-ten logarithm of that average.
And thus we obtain 0.45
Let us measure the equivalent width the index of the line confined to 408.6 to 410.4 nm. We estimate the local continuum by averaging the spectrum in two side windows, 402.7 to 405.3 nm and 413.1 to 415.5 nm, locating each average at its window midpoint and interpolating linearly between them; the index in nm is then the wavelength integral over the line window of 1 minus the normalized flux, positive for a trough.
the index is 0.64 nm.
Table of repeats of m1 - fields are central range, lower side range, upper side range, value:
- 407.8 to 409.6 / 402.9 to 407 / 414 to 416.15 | 0.29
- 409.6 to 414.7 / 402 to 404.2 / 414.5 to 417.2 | 0.92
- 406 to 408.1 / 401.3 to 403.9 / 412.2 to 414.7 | 0.04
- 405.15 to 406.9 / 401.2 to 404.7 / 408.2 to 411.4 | -0.27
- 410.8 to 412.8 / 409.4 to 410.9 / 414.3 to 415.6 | -0.45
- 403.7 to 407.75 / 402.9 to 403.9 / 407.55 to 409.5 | -0.21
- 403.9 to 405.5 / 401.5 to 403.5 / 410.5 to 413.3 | -0.04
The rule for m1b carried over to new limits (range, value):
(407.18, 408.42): 0.499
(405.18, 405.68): 0.529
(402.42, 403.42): 0.552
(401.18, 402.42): 0.543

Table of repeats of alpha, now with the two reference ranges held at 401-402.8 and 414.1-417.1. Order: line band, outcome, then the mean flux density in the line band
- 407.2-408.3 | 0.06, 0.502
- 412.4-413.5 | 0.07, 0.488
